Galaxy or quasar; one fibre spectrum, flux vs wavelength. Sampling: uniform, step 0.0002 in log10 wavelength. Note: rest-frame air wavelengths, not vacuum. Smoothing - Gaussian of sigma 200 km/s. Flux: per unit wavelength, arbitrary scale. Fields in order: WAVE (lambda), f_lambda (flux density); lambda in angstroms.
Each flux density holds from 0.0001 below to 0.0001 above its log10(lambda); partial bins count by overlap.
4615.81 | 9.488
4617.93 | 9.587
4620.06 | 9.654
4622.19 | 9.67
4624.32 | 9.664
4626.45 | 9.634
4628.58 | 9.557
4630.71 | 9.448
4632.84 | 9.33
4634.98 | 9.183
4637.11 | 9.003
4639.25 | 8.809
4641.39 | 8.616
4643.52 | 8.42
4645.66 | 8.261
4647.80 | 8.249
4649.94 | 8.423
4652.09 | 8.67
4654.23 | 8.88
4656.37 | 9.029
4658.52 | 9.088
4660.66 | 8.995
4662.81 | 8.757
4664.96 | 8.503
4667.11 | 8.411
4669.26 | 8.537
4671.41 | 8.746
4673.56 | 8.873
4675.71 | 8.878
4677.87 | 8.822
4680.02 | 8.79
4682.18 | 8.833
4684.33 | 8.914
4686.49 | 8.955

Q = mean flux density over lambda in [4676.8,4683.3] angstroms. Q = 8.83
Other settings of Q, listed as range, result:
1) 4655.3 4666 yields 8.87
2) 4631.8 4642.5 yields 8.98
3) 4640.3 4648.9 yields 8.39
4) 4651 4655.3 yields 8.77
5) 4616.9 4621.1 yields 9.61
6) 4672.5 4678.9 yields 8.85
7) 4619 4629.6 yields 9.63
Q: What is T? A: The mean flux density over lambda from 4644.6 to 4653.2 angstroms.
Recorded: 8.4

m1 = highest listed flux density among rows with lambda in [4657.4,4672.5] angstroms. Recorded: 9.088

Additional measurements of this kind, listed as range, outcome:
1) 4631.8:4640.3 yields 9.33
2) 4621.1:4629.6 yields 9.67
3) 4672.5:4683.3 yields 8.878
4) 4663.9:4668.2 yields 8.503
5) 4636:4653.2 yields 9.003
